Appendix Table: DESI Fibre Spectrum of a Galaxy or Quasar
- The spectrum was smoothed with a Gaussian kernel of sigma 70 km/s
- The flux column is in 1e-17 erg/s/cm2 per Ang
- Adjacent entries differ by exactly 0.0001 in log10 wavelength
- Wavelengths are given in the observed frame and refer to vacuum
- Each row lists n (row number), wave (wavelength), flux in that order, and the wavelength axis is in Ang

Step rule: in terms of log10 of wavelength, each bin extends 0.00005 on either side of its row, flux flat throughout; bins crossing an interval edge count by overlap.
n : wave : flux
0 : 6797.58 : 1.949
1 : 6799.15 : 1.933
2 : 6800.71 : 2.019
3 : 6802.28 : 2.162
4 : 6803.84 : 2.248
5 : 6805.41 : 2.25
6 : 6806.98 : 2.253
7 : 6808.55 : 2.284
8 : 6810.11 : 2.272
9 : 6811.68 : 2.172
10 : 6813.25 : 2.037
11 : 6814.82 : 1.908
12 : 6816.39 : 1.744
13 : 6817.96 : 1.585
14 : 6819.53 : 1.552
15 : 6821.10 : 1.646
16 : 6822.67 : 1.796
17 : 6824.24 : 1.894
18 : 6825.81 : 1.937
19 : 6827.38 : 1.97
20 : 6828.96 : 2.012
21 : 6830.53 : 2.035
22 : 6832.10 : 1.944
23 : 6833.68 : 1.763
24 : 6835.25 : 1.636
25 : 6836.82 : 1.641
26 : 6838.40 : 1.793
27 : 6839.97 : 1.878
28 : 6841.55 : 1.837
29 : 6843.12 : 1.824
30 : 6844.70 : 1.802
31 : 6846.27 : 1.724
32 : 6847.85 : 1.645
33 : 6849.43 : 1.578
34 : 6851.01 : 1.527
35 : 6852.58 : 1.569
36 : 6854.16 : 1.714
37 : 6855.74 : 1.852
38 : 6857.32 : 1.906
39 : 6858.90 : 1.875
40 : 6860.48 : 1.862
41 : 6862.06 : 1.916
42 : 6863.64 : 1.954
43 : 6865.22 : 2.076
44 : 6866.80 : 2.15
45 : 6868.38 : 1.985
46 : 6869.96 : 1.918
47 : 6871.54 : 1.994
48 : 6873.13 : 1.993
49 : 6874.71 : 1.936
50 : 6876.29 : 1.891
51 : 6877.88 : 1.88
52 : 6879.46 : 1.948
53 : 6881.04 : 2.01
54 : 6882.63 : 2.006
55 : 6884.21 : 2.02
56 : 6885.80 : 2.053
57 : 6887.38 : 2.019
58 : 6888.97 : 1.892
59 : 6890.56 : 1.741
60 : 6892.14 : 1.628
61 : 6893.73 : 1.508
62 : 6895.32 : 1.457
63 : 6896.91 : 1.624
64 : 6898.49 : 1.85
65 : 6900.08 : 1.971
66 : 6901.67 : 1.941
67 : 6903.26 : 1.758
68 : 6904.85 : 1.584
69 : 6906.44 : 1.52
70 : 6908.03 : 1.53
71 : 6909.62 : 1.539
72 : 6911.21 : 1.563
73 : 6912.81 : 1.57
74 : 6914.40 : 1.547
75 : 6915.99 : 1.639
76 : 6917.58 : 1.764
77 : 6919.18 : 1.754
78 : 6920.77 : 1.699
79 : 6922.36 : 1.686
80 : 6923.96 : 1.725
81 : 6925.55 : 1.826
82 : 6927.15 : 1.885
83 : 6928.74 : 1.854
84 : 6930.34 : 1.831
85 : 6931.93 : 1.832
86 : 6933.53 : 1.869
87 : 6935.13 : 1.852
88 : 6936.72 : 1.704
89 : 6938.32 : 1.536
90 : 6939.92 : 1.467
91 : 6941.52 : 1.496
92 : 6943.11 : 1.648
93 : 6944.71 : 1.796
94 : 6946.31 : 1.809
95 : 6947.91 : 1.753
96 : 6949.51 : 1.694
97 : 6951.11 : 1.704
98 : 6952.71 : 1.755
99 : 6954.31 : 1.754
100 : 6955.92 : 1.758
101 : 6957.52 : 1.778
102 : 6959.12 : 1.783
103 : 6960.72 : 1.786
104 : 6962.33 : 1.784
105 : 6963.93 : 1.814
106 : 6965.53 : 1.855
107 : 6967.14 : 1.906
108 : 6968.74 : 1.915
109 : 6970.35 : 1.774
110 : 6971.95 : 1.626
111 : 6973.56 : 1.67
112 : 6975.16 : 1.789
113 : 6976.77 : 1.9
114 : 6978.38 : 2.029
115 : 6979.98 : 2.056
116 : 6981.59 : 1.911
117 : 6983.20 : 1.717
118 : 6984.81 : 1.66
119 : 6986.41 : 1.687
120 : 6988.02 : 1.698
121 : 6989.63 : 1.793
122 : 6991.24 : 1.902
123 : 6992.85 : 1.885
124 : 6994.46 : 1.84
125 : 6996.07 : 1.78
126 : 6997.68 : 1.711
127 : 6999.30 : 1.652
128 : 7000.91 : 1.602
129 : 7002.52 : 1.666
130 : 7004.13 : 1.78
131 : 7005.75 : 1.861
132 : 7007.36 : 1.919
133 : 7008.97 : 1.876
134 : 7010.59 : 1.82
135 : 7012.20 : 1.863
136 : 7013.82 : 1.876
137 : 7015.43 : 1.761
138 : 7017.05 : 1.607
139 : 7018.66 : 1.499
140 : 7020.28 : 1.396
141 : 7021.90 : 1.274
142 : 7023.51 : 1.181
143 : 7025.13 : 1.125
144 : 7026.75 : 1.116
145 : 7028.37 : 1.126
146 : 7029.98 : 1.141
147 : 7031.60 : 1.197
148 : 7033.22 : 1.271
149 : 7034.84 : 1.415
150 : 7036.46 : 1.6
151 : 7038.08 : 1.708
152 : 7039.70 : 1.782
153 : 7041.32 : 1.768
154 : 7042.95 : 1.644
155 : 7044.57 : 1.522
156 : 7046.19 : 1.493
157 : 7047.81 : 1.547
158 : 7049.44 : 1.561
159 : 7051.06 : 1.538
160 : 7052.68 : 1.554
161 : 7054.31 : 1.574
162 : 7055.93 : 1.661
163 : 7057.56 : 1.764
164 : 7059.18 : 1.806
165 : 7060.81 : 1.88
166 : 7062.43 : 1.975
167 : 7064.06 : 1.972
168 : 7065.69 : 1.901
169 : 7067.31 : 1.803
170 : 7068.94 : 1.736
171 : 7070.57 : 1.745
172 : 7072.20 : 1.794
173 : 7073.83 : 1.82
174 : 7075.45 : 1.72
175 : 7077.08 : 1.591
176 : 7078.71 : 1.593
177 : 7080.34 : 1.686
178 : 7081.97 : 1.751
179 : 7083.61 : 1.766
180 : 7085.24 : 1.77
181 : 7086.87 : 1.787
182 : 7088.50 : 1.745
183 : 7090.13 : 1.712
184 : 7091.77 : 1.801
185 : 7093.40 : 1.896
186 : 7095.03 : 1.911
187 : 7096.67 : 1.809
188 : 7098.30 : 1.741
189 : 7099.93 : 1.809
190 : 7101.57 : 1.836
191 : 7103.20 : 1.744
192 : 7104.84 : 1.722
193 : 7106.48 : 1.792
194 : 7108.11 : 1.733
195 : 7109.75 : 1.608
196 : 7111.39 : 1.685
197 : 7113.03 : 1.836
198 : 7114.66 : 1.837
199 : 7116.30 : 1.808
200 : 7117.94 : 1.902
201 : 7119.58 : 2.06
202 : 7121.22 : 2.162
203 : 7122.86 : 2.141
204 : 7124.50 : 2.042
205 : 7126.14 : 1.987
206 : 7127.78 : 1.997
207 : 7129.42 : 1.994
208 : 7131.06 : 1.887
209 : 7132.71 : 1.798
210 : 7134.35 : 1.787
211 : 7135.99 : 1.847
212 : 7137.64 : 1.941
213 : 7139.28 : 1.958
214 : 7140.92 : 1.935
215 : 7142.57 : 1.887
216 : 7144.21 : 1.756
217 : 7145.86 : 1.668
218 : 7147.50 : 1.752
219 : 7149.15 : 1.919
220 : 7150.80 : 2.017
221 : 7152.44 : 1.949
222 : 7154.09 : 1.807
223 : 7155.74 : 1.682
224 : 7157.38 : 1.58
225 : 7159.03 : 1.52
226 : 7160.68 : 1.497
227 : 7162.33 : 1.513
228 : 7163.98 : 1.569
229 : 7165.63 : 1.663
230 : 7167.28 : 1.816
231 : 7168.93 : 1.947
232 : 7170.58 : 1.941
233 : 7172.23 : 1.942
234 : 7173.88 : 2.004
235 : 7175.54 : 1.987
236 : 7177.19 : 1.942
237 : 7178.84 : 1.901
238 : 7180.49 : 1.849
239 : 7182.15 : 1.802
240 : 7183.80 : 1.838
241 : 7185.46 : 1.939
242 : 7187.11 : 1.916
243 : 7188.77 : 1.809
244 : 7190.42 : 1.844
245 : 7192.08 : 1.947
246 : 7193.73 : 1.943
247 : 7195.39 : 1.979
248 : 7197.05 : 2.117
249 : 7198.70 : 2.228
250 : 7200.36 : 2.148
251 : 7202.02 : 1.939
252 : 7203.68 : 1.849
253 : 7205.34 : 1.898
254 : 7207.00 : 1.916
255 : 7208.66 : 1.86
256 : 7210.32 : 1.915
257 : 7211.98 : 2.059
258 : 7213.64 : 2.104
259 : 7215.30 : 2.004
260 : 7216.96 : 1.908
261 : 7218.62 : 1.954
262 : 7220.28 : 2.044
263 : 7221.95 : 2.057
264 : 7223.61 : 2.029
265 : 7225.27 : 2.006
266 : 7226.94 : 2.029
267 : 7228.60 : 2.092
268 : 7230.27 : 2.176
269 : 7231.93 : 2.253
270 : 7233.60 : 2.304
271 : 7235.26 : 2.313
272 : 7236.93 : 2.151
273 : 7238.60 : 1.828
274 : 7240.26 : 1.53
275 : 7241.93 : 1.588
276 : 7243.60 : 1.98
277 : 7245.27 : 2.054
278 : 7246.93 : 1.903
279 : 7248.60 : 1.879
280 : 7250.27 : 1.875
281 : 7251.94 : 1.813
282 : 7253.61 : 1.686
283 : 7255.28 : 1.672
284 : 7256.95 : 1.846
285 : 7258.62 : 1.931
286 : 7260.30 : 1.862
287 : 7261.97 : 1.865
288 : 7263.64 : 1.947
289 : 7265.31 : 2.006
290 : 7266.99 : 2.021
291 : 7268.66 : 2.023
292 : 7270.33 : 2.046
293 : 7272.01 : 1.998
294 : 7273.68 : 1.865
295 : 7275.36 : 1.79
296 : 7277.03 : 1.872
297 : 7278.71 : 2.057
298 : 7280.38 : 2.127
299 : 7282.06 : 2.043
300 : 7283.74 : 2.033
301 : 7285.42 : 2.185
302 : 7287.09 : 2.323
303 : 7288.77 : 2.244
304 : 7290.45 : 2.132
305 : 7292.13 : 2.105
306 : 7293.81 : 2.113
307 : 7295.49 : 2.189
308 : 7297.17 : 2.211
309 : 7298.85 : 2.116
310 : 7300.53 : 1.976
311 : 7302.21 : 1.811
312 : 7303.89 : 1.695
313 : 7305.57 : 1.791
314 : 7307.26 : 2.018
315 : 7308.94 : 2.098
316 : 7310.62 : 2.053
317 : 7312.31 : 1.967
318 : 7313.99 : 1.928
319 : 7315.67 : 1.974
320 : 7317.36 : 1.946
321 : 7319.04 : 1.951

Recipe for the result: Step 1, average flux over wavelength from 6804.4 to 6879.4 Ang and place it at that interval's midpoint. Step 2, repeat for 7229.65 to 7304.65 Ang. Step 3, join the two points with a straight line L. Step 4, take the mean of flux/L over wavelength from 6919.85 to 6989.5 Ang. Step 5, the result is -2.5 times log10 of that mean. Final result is 0.08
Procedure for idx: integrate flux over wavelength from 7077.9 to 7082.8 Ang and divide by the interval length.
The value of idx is 1.67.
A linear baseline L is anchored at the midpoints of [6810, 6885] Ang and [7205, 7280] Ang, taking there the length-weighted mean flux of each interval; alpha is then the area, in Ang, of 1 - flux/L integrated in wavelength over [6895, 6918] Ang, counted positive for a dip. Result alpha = 2.7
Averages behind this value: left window 1.86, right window 1.96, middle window 1.66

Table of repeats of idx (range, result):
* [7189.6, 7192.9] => 1.89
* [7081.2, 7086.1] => 1.76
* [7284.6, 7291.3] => 2.22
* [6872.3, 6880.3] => 1.93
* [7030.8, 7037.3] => 1.37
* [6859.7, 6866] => 1.95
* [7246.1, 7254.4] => 1.83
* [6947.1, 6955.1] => 1.73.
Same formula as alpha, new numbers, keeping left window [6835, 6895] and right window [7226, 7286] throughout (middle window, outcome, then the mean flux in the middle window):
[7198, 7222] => -0.5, 1.99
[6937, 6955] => 1.9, 1.67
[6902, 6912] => 1.4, 1.6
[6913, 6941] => 2.0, 1.73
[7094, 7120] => 1.6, 1.8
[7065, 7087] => 1.9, 1.75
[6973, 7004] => 1.6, 1.79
